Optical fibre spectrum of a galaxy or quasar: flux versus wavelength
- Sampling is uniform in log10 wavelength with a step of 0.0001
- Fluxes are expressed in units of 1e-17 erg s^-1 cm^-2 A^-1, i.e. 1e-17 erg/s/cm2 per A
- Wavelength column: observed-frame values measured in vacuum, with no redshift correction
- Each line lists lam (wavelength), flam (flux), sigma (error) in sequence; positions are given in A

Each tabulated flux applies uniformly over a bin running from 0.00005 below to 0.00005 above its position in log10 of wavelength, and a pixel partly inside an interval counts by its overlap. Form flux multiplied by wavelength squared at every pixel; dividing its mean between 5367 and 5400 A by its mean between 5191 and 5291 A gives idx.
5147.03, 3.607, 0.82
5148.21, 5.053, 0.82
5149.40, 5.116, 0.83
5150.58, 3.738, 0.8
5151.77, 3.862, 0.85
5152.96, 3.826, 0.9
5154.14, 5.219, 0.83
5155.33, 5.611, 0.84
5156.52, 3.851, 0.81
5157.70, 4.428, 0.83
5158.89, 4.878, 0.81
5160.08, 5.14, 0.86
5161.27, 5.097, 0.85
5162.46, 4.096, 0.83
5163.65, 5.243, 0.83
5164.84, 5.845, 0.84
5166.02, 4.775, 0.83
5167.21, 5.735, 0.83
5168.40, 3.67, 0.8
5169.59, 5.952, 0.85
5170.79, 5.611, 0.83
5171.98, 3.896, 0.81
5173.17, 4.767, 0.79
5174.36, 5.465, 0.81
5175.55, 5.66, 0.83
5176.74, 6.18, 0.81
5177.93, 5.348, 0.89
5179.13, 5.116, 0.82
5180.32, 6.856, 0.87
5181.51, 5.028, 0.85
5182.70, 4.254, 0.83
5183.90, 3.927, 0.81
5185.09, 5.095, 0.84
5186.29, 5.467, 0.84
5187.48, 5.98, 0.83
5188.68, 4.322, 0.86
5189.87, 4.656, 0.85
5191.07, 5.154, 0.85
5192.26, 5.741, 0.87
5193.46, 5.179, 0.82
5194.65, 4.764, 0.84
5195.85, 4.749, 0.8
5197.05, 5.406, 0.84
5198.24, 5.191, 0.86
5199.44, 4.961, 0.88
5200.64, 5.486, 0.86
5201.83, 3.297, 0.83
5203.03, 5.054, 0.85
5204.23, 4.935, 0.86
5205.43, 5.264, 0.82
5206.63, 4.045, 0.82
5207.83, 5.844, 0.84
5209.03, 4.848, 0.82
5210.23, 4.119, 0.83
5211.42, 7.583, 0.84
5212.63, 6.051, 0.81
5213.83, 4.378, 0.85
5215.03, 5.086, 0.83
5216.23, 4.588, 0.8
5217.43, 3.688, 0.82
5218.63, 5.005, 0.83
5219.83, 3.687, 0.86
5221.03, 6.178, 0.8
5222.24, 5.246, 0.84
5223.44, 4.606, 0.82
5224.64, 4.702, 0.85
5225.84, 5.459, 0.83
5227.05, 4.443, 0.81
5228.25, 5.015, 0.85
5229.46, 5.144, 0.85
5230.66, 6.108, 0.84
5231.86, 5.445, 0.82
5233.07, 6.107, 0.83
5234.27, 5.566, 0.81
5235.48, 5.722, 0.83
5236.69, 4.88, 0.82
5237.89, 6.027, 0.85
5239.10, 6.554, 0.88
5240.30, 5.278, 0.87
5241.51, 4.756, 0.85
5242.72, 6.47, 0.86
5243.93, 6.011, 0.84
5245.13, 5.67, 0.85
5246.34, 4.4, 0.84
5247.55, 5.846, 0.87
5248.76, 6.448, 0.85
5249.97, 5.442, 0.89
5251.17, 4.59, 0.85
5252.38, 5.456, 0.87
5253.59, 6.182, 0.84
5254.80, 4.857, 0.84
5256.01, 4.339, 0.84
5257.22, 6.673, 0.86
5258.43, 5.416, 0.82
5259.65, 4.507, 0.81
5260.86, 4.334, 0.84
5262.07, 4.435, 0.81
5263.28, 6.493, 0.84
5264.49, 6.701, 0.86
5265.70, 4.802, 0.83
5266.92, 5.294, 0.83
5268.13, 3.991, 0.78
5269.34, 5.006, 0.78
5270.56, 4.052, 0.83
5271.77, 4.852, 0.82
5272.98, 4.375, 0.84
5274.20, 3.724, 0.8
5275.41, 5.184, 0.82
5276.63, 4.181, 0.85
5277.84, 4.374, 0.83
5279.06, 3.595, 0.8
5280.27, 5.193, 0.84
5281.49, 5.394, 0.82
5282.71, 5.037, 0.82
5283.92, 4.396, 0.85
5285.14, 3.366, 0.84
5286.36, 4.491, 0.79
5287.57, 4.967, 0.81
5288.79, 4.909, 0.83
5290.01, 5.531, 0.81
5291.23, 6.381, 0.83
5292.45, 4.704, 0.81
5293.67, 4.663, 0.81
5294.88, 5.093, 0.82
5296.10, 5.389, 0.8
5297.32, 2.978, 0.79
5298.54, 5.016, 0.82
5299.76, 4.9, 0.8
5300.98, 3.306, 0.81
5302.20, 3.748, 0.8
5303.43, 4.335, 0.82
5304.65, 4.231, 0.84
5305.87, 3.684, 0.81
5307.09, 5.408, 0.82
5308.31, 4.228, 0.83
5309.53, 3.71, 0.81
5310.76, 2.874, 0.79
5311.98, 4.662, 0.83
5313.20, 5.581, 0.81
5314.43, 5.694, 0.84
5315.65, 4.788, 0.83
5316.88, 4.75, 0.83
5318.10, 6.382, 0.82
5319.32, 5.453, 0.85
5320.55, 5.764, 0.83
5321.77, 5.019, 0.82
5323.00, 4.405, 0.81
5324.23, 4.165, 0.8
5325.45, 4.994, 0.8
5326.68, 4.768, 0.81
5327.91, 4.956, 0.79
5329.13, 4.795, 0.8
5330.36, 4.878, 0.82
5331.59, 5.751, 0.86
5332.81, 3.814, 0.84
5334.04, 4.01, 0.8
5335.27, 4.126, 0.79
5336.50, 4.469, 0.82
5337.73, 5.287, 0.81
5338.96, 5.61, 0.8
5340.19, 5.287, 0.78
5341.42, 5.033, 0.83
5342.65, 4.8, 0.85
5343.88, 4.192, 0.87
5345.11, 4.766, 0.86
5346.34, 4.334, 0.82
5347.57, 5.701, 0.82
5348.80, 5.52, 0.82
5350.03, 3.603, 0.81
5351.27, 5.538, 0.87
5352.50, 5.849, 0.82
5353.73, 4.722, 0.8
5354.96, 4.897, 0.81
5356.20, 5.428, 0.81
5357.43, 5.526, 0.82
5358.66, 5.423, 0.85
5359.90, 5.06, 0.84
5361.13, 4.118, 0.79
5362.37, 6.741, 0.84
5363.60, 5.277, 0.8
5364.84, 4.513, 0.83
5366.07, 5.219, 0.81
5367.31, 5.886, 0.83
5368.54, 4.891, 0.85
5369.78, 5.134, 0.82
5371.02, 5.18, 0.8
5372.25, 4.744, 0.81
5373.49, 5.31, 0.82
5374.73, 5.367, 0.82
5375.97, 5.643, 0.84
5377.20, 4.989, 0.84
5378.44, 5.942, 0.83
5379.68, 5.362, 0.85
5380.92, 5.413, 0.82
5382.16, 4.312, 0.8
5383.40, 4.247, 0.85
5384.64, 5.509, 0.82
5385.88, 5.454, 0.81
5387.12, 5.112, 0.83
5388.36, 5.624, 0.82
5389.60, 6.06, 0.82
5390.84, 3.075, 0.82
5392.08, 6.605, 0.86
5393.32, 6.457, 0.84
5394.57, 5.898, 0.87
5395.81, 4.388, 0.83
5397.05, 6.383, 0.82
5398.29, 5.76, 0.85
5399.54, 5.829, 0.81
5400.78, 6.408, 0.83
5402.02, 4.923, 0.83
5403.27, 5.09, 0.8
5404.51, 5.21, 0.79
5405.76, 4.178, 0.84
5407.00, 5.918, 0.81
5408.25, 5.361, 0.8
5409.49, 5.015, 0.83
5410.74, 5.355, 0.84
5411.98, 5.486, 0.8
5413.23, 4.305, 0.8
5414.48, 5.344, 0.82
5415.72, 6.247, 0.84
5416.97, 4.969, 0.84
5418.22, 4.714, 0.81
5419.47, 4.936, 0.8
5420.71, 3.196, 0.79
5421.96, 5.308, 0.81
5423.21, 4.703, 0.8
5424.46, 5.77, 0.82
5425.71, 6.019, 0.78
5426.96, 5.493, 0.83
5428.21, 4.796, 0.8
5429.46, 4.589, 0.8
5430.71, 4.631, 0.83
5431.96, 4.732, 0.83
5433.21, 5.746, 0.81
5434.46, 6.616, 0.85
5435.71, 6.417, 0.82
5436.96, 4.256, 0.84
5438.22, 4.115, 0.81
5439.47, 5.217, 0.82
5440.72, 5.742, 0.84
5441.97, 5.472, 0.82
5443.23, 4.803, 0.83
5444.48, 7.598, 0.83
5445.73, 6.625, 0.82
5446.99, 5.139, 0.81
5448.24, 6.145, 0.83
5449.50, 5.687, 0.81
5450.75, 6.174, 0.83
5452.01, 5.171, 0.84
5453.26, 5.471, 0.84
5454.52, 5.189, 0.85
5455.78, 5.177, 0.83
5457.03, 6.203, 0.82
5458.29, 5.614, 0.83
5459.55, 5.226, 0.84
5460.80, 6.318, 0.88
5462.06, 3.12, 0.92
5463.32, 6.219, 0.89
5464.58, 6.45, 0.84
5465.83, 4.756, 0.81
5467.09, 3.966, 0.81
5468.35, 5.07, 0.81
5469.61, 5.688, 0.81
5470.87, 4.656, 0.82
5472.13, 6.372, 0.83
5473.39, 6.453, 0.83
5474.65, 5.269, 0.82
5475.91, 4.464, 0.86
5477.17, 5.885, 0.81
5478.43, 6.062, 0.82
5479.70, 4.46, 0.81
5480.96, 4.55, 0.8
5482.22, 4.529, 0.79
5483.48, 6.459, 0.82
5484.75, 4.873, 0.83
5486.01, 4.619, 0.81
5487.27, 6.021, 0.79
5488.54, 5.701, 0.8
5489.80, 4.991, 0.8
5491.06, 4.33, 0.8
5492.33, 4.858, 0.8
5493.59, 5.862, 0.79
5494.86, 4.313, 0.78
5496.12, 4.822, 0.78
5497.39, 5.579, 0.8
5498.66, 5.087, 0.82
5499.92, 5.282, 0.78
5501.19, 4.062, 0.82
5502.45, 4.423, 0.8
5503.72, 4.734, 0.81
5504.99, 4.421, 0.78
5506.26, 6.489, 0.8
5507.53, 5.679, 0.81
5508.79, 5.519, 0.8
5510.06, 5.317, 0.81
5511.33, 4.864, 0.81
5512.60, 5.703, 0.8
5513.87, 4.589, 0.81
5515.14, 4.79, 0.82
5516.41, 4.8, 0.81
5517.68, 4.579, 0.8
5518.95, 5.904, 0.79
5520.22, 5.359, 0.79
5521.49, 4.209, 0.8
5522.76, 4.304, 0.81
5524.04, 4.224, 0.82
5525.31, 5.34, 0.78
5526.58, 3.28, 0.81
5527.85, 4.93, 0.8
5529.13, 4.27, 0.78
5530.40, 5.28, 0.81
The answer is 1.1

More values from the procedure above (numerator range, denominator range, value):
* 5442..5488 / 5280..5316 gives 1.26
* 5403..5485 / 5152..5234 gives 1.16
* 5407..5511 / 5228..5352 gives 1.14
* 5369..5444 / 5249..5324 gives 1.14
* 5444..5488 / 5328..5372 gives 1.14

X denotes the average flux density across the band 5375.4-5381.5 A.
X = 5.47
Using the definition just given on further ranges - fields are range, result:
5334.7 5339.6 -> 4.88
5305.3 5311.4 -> 3.99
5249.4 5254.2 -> 5.43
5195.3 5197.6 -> 5.07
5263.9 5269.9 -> 5.16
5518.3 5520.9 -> 5.61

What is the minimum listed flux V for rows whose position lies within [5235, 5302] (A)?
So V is 2.978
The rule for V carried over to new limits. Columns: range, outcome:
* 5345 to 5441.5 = 3.075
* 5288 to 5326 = 2.874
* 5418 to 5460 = 3.196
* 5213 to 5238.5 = 3.687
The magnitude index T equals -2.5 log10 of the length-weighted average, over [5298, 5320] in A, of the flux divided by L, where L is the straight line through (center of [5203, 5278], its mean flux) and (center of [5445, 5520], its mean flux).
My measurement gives 0.13 mag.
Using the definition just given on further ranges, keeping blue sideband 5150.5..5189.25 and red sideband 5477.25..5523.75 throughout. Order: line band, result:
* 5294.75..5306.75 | 0.18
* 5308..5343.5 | 0.04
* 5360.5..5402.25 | -0.07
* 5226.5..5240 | -0.11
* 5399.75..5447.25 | -0.05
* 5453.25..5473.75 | -0.07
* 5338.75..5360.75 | -0.01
